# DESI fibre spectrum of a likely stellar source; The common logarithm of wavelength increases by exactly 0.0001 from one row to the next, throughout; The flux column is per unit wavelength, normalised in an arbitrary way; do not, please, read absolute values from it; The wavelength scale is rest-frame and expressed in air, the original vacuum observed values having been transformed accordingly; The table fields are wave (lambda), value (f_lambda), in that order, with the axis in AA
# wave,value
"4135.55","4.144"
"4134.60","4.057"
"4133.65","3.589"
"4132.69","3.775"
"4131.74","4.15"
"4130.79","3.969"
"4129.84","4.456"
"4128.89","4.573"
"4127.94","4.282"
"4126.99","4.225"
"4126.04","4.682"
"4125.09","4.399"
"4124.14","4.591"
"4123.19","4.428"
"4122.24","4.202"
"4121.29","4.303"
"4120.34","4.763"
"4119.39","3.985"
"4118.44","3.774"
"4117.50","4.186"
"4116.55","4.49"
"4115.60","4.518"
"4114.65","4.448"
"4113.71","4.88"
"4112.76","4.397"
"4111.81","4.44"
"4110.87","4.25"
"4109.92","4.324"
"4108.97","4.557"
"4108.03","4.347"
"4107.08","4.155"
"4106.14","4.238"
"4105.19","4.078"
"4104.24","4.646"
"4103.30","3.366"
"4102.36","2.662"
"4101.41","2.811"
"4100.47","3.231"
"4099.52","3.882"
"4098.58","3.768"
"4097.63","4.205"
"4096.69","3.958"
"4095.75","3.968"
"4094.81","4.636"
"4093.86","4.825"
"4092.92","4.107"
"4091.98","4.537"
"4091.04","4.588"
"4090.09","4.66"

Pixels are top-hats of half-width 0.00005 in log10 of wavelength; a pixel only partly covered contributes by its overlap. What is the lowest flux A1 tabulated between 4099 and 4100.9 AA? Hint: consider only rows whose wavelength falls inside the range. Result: 3.231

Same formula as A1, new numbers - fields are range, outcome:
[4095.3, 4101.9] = 2.811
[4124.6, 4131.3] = 3.969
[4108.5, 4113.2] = 4.25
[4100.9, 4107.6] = 2.662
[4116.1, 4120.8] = 3.774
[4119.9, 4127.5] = 4.202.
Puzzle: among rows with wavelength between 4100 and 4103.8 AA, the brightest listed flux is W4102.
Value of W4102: 3.366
